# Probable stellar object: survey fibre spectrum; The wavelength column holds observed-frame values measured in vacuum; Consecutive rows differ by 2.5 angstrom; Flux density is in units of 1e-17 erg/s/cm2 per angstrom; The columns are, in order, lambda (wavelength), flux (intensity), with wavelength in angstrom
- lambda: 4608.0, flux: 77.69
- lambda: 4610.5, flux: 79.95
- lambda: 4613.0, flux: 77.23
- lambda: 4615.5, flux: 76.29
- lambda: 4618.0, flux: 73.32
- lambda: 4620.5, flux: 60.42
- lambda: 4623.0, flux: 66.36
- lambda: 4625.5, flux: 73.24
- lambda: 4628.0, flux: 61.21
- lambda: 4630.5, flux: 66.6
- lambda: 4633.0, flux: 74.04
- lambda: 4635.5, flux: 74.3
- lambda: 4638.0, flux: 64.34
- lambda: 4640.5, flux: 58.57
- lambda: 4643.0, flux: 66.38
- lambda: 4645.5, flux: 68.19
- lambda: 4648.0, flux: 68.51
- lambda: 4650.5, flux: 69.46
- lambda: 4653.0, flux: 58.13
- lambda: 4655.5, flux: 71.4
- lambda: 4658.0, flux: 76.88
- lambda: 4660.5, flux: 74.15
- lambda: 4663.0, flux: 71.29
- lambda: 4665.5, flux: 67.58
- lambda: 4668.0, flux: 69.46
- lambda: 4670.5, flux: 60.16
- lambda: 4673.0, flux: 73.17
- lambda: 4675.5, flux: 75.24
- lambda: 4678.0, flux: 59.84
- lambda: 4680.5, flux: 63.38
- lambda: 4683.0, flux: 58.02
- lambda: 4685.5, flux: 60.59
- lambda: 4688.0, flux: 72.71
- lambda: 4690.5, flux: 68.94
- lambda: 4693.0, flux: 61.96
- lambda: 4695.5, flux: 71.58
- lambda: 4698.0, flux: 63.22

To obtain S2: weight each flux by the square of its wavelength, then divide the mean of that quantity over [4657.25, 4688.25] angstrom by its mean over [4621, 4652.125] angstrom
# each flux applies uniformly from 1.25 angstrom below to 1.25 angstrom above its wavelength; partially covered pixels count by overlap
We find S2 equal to 1.02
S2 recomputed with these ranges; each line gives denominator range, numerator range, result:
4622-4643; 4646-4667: 1.05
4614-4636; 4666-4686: 0.96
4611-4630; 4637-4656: 0.95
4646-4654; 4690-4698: 1.03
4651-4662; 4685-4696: 0.97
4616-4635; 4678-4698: 0.97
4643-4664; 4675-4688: 0.93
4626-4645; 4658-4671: 1.06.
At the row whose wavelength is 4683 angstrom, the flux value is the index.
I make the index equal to 58.02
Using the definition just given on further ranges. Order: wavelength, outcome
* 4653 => 58.13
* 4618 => 73.32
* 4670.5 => 60.16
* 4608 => 77.69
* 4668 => 69.46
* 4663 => 71.29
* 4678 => 59.84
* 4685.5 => 60.59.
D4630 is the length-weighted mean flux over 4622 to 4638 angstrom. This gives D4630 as 69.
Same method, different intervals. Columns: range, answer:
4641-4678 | 68.7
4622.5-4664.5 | 68.4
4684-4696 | 66.7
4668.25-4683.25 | 65.7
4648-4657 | 66.9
